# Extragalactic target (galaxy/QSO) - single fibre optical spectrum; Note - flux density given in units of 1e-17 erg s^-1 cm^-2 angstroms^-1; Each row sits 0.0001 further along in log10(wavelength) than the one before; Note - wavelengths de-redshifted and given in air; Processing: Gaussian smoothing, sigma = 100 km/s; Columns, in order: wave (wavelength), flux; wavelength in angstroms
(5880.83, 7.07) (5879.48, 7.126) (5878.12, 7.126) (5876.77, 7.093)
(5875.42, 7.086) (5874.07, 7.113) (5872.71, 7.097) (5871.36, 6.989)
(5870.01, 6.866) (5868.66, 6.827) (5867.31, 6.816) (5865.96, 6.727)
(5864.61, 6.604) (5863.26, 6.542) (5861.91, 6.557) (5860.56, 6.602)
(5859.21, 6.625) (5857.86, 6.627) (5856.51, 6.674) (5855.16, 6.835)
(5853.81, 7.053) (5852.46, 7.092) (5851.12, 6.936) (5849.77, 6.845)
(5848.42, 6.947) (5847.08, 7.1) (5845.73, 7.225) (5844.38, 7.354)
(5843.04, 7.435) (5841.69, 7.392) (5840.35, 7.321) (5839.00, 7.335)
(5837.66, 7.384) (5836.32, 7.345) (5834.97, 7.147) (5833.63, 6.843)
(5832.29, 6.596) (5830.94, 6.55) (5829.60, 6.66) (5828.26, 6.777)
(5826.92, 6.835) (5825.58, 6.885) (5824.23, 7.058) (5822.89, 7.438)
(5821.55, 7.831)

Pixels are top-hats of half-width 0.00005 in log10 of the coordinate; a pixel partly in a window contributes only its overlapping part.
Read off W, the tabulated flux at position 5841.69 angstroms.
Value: 7.392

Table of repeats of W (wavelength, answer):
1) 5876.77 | 7.093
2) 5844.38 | 7.354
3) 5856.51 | 6.674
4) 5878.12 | 7.126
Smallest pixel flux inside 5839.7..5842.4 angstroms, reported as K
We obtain 7.321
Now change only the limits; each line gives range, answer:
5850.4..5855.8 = 6.835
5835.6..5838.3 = 7.345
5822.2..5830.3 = 6.66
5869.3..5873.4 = 6.866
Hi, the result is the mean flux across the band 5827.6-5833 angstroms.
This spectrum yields 6.65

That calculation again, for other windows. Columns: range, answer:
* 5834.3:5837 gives 7.24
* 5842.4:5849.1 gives 7.21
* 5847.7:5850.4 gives 6.91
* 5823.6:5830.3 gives 6.84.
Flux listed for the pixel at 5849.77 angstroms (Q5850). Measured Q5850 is 6.845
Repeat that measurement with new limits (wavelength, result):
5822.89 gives 7.438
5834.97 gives 7.147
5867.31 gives 6.816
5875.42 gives 7.086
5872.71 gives 7.097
